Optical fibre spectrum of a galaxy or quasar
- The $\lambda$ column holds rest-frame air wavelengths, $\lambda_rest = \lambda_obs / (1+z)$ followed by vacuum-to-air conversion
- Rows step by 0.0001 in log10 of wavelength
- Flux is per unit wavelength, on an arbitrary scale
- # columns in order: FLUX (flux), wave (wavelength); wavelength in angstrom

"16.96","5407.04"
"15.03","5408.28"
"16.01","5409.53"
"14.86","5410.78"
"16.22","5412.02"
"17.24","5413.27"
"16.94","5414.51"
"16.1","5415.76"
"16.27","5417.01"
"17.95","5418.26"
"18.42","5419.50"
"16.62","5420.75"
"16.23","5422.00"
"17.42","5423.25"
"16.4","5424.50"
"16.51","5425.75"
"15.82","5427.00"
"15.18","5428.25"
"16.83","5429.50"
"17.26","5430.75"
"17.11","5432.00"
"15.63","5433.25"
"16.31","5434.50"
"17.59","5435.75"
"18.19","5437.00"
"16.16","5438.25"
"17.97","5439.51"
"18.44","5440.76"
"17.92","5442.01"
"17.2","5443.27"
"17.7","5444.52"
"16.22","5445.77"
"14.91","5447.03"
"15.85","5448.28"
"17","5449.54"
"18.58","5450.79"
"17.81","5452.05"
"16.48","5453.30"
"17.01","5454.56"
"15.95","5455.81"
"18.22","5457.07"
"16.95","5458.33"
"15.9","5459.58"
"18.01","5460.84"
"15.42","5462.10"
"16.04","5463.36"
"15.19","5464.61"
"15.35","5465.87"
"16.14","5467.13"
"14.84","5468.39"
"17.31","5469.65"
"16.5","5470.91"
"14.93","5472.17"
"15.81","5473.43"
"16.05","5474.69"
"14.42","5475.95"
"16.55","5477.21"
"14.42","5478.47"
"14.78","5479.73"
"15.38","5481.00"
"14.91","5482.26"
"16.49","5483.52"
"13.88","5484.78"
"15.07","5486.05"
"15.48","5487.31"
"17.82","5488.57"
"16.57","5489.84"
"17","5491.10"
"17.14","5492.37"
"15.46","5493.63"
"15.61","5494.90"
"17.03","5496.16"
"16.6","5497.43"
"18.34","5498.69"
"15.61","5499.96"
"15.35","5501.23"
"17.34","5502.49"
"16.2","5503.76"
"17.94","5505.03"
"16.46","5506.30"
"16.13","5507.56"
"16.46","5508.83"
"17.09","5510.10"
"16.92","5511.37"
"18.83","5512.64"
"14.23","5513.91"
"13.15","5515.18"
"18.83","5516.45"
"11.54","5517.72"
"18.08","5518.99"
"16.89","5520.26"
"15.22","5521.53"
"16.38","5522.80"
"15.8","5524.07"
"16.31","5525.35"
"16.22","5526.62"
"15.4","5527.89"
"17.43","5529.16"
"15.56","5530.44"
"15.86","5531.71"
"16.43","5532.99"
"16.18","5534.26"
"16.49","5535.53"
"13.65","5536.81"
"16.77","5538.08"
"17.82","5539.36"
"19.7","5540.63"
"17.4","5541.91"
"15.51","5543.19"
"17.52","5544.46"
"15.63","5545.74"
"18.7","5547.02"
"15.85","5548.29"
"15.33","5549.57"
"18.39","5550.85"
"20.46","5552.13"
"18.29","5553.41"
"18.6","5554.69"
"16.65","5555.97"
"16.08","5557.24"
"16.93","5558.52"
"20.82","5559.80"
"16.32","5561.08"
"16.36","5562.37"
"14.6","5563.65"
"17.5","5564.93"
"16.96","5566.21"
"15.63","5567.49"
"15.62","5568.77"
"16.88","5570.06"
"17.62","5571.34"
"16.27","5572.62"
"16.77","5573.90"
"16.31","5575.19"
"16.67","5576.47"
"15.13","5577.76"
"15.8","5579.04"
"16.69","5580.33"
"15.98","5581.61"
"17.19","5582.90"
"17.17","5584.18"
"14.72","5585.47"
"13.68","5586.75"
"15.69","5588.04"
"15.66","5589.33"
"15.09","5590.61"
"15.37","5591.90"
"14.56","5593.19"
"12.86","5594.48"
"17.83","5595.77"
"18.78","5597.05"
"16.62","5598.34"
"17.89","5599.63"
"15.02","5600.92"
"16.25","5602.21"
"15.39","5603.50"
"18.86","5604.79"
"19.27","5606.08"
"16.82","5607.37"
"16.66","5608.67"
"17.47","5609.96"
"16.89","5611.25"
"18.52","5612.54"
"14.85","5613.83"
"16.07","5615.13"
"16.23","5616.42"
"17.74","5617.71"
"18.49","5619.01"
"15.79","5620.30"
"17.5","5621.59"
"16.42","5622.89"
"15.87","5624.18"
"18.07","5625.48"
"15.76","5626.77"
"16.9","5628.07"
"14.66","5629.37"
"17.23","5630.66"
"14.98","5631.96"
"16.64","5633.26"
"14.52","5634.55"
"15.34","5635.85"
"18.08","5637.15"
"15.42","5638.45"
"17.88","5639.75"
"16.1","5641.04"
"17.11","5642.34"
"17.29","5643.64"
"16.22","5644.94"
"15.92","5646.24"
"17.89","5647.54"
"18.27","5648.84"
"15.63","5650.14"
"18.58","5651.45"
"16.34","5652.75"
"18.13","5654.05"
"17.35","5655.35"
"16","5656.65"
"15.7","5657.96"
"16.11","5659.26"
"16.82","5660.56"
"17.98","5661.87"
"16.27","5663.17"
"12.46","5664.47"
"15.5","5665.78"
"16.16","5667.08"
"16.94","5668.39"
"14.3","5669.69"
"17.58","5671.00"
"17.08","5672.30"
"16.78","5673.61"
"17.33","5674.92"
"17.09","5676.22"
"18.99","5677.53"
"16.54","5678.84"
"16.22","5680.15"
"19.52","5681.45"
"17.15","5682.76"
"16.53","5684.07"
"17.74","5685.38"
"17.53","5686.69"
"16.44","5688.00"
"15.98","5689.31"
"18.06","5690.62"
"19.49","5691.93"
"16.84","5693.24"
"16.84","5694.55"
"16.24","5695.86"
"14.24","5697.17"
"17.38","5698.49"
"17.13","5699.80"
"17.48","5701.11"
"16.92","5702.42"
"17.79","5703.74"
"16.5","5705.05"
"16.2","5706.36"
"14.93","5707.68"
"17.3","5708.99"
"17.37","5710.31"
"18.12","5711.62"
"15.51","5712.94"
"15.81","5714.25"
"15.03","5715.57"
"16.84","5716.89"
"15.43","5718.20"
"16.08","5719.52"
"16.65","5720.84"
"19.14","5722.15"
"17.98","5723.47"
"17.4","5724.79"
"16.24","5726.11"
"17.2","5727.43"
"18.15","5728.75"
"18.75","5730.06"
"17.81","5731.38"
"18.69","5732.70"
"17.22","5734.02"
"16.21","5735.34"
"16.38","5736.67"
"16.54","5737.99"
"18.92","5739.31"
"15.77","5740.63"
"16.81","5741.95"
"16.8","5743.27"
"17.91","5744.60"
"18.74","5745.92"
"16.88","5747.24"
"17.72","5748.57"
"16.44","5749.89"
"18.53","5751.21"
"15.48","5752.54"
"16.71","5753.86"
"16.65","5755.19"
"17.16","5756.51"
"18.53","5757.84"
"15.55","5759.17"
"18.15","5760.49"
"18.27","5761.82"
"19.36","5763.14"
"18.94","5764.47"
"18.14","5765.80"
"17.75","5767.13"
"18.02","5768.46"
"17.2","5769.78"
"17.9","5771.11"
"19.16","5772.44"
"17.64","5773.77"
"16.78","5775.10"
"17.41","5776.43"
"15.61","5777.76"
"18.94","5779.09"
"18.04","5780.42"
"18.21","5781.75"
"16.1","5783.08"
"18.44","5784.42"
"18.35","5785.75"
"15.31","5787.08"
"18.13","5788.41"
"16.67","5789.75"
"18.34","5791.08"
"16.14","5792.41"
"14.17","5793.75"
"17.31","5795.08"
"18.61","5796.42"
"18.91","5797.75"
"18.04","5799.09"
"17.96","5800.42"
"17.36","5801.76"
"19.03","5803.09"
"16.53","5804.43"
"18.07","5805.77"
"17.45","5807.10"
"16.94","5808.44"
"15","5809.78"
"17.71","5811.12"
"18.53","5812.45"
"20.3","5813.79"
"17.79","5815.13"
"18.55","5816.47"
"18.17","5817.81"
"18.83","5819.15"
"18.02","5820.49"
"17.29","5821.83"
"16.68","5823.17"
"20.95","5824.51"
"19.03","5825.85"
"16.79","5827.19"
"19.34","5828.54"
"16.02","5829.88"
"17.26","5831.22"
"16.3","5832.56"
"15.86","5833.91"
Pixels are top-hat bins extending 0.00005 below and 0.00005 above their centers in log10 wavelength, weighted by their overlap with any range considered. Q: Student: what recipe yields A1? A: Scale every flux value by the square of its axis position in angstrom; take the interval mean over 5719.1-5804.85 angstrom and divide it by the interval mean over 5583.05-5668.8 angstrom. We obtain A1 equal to 1.11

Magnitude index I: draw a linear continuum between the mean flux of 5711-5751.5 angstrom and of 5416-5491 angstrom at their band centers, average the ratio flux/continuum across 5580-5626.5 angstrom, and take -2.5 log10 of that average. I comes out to 0.021 mag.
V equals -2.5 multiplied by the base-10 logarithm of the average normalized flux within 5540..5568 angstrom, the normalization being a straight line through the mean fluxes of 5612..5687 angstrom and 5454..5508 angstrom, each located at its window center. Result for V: -0.06 mag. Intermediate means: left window 16.1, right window 16.7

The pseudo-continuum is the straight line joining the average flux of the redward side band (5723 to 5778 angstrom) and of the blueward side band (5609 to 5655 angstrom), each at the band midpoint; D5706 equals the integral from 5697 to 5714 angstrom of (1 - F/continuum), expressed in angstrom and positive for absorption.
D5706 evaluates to 0.5 angstrom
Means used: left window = 16.7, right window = 17.5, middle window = 16.7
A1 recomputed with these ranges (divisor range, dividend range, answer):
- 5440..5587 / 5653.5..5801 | 1.12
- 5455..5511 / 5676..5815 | 1.18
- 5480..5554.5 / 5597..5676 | 1.06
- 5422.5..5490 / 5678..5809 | 1.17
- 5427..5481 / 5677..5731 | 1.13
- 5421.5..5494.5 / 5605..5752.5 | 1.12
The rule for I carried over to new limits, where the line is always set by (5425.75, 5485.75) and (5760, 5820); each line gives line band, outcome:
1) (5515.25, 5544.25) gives 0.02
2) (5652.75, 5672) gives 0.06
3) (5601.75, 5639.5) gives 0.02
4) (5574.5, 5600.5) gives 0.06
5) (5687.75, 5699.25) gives 0.03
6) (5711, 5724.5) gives 0.05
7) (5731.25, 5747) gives 0.01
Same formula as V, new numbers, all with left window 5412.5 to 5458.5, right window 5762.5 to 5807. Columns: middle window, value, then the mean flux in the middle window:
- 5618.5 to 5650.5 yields 0.05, 16.6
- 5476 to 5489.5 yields 0.11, 15.5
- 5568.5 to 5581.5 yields 0.05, 16.4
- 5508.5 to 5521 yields 0.06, 16.2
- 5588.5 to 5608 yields 0.05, 16.4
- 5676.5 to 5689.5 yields 0.01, 17.3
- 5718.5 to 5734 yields 0.00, 17.6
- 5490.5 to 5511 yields 0.03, 16.6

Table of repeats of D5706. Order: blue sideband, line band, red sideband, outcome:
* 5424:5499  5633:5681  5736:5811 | 1.2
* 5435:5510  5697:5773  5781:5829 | 1.1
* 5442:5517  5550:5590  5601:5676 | -0.5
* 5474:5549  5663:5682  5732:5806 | 0.5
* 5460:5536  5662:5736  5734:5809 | 0.9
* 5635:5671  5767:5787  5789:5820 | -0.2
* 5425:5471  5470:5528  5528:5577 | 2.4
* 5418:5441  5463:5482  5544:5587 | 1.5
